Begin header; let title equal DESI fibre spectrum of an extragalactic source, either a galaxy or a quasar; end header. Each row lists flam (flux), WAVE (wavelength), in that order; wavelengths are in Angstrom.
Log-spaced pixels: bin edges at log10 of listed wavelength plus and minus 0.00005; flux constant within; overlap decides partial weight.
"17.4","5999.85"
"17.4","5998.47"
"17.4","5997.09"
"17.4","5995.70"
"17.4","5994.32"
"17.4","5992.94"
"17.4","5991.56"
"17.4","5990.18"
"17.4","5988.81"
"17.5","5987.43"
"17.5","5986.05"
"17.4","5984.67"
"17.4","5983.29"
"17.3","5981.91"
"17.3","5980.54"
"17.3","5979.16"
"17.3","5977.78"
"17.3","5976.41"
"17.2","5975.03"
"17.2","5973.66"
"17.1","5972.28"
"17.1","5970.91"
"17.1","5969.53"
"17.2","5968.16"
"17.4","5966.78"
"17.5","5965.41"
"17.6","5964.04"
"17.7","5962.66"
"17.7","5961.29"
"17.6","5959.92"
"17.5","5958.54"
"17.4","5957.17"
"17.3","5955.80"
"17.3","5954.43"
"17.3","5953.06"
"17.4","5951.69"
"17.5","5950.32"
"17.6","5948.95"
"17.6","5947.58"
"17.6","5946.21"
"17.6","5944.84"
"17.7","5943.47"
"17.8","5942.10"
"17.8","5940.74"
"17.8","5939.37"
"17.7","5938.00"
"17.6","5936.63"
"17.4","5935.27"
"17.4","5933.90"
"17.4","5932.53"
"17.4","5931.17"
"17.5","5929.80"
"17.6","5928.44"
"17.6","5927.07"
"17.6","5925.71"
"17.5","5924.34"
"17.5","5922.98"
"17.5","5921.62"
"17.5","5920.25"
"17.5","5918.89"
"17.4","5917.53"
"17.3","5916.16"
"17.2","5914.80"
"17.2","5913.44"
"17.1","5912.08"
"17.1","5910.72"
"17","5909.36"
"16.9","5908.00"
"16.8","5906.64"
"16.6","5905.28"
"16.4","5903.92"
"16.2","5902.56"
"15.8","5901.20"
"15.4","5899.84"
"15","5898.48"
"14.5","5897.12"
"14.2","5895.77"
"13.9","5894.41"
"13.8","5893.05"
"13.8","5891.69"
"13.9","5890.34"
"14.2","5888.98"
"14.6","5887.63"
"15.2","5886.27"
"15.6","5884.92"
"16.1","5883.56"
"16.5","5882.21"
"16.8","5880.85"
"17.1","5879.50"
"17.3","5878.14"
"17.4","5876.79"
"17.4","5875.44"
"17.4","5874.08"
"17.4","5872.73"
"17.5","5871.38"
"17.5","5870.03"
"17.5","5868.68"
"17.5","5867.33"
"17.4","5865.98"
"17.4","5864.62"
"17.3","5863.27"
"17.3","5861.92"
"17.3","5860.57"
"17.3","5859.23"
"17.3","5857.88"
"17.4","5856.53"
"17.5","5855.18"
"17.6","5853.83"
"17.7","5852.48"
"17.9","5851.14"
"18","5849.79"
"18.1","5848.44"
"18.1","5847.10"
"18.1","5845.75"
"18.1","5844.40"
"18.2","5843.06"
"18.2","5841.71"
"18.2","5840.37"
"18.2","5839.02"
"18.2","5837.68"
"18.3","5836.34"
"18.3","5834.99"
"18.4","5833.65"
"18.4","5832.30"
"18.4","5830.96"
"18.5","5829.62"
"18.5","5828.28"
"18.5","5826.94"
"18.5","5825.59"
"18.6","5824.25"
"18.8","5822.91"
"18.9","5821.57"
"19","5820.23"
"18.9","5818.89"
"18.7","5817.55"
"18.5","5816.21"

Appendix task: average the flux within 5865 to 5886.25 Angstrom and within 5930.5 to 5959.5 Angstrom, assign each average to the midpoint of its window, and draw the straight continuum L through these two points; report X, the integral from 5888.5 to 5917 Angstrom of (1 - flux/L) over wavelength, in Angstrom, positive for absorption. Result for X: 2.5 Angstrom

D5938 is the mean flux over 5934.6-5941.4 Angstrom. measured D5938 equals 17.7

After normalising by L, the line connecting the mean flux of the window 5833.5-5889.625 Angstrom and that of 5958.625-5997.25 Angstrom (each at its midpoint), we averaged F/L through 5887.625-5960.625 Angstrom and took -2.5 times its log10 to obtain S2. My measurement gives 0.04 mag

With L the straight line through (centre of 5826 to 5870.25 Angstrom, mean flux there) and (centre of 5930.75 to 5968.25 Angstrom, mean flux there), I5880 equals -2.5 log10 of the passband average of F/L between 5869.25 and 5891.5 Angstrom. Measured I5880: 0.09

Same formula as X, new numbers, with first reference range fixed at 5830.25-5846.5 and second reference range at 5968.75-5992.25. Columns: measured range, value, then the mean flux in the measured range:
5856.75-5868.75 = 0.5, 17.4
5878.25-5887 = 0.8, 16.3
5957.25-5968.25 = -0.1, 17.5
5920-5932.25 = 0.1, 17.5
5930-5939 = 0.1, 17.5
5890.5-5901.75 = 2.1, 14.5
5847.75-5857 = 0.2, 17.8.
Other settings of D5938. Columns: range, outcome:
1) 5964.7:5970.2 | 17.3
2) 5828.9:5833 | 18.4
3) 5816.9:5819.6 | 18.8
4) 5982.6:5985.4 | 17.4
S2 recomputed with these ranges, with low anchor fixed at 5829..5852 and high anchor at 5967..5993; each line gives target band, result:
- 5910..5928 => 0.02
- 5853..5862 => 0.04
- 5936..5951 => -0.01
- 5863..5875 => 0.04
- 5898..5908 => 0.11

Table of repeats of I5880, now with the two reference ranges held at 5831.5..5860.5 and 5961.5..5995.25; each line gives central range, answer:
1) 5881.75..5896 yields 0.206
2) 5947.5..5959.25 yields 0.003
